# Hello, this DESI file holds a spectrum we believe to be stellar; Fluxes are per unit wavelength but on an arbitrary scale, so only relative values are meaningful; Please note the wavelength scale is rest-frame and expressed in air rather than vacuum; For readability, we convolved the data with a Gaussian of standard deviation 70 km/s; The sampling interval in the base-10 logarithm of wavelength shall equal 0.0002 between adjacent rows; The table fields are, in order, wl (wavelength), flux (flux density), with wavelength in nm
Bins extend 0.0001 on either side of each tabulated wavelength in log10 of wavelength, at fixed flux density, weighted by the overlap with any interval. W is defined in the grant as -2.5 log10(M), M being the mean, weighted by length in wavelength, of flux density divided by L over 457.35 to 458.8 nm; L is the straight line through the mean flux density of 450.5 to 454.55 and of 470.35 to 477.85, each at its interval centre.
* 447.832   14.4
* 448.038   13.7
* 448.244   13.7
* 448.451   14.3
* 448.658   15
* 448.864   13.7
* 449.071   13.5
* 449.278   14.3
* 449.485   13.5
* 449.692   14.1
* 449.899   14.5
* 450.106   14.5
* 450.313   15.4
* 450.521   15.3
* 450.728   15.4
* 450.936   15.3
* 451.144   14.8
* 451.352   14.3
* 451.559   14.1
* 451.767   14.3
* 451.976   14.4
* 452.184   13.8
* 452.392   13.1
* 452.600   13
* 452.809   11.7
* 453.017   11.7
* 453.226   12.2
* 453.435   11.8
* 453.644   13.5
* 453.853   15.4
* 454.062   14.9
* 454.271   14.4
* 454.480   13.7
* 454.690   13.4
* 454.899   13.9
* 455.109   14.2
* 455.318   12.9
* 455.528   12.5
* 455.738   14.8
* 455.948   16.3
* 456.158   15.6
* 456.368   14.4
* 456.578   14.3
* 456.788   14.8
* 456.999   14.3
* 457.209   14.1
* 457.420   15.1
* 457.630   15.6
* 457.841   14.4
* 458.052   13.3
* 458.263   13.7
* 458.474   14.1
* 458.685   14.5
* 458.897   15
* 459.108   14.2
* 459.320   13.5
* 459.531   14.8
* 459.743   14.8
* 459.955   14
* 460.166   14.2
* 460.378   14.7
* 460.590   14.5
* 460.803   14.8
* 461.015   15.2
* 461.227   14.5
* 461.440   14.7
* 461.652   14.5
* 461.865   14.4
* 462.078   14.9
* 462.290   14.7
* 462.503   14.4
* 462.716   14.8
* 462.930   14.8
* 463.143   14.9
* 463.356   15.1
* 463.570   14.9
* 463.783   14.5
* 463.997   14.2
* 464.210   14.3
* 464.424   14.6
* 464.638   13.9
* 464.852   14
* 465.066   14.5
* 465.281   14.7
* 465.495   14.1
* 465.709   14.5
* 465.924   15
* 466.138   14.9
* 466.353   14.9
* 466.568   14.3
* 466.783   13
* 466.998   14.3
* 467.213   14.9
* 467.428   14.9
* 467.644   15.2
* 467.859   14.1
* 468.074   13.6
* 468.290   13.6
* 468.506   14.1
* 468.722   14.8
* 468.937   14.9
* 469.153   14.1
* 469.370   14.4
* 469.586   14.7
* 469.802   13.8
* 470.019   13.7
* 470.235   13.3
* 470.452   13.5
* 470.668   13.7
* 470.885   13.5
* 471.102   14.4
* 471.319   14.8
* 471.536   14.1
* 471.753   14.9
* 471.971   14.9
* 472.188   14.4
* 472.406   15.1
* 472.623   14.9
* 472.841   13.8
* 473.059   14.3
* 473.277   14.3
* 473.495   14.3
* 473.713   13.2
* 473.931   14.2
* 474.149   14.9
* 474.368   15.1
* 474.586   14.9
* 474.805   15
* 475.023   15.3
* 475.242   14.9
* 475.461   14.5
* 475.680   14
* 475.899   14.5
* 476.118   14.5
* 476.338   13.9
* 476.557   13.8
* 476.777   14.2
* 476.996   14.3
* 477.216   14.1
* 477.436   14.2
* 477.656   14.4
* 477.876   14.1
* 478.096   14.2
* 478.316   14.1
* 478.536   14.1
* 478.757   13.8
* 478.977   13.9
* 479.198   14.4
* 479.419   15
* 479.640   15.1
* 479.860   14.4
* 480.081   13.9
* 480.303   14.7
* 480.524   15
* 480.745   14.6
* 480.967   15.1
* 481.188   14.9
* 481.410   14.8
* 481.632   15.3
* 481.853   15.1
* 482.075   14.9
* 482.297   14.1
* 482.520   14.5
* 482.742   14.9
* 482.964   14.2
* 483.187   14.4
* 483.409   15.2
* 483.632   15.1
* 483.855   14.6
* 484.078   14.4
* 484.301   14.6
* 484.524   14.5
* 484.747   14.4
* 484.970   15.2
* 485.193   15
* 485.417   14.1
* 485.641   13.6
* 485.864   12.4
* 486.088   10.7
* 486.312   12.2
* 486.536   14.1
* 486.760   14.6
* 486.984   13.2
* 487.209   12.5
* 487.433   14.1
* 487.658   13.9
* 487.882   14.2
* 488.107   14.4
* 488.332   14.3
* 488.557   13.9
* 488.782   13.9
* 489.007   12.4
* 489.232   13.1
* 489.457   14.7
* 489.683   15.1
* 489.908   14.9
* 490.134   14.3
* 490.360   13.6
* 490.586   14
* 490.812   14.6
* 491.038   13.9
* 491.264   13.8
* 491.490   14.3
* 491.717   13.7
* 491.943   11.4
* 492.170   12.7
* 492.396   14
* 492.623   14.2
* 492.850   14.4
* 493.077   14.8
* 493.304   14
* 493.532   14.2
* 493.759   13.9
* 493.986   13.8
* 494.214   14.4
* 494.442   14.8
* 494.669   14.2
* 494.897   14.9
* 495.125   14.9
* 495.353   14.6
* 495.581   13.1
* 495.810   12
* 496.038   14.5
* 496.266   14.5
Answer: -0.03 mag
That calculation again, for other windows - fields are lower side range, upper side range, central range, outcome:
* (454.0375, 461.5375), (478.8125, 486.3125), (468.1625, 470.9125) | 0.03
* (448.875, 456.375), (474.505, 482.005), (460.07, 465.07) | -0.03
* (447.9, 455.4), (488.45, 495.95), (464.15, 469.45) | -0.03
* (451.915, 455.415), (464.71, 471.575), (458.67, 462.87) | -0.06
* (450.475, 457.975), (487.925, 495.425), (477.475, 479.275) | 0.00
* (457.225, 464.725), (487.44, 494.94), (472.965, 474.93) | -0.01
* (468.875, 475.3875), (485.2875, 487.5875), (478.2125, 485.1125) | -0.08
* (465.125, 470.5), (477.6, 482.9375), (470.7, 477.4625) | 0.00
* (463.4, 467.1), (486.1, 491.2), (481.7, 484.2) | -0.05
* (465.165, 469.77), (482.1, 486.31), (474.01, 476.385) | -0.03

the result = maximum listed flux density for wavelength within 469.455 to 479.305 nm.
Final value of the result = 15.3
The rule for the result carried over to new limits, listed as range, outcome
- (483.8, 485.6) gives 15.2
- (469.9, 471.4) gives 14.8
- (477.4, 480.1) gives 15.1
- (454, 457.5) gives 16.3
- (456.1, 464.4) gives 15.6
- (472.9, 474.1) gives 14.3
